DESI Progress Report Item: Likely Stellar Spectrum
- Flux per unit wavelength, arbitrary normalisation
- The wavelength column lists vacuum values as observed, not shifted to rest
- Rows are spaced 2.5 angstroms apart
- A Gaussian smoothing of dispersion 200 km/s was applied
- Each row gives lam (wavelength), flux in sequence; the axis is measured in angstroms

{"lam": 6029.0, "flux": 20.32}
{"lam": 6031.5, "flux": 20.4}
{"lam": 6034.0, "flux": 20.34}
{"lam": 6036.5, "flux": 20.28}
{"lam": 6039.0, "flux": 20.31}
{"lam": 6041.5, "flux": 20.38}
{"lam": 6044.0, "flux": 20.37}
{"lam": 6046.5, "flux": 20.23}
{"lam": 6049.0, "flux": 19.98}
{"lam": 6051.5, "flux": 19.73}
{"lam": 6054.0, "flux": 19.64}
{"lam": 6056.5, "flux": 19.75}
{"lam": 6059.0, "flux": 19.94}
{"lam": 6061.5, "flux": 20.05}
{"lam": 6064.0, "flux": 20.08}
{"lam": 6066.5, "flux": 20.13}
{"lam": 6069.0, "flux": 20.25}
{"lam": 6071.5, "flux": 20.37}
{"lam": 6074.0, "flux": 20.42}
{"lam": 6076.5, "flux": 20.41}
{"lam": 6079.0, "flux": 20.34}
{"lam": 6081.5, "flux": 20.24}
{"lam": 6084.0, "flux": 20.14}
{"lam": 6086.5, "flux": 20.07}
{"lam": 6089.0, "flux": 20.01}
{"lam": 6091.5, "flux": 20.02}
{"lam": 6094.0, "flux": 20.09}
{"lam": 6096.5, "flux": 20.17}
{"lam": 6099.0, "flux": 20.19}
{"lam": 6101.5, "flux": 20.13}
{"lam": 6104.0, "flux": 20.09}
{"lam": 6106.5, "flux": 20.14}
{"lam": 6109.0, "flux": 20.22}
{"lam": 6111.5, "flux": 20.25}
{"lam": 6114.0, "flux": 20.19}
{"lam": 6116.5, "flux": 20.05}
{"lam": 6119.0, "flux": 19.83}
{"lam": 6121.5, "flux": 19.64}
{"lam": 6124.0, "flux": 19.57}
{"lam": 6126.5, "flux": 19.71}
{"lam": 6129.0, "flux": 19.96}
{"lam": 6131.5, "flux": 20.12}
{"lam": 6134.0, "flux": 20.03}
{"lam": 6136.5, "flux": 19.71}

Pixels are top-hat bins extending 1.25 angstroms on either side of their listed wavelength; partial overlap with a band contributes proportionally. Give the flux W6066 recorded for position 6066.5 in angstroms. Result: 20.13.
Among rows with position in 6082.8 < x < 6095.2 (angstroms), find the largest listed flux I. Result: 20.14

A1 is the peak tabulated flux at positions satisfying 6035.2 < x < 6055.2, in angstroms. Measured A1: 20.38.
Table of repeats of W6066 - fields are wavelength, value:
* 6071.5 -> 20.37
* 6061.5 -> 20.05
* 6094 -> 20.09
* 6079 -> 20.34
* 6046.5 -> 20.23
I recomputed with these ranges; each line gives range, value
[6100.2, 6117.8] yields 20.25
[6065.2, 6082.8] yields 20.42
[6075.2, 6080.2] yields 20.41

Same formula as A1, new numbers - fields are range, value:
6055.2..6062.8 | 20.05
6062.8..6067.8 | 20.13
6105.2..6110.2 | 20.22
